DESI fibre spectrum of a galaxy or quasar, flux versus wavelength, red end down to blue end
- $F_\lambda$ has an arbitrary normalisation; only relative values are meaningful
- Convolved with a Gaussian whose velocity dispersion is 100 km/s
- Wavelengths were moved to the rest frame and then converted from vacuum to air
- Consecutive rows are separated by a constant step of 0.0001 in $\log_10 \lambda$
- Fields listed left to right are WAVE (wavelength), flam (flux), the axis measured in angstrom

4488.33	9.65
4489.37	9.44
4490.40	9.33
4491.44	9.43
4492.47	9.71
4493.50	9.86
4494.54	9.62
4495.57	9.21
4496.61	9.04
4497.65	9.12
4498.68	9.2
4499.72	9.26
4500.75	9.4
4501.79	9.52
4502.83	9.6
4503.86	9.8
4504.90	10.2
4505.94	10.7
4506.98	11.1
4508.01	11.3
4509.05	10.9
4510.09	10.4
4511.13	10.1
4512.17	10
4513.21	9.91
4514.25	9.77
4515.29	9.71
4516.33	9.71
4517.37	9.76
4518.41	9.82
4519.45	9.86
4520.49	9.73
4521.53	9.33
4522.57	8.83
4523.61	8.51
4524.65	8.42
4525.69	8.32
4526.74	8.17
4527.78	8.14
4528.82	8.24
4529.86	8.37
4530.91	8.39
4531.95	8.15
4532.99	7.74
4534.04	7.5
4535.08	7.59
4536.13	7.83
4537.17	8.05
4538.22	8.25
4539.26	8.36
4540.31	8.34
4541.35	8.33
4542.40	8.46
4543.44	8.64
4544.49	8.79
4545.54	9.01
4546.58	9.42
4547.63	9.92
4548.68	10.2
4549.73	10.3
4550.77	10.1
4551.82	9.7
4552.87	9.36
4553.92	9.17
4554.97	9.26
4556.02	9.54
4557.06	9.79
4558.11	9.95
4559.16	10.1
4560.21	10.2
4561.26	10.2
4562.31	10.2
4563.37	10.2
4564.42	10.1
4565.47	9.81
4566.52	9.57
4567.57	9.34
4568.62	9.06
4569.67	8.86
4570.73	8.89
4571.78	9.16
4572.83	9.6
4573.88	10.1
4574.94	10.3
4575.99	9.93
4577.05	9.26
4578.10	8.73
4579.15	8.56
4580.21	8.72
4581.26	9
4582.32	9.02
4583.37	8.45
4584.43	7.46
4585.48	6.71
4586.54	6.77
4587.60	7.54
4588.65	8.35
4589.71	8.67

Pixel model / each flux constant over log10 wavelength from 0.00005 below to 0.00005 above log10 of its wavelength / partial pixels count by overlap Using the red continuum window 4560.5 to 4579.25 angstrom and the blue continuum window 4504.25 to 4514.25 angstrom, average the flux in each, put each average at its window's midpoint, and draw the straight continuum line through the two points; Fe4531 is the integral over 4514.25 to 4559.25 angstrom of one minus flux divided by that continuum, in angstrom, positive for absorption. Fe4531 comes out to 4.9 angstrom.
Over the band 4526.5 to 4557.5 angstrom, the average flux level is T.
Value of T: 8.78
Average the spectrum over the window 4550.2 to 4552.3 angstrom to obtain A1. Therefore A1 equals 9.94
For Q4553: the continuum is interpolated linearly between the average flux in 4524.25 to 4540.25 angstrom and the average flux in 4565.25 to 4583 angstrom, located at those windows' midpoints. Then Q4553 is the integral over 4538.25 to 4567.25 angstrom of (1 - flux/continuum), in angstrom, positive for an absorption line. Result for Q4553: -2.7 angstrom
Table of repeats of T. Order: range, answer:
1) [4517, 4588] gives 8.99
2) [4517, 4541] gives 8.5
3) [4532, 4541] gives 7.98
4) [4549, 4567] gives 9.86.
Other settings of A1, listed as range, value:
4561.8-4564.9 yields 10.1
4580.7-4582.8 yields 9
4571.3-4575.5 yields 9.8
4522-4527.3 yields 8.46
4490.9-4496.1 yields 9.56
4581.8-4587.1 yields 7.68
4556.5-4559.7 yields 9.97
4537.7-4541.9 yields 8.32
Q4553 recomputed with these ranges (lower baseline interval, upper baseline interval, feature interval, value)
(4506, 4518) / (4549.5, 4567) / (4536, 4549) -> 1.6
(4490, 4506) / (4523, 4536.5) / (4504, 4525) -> -2.7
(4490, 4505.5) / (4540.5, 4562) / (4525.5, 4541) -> 2.3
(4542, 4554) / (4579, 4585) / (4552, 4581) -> -2.0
